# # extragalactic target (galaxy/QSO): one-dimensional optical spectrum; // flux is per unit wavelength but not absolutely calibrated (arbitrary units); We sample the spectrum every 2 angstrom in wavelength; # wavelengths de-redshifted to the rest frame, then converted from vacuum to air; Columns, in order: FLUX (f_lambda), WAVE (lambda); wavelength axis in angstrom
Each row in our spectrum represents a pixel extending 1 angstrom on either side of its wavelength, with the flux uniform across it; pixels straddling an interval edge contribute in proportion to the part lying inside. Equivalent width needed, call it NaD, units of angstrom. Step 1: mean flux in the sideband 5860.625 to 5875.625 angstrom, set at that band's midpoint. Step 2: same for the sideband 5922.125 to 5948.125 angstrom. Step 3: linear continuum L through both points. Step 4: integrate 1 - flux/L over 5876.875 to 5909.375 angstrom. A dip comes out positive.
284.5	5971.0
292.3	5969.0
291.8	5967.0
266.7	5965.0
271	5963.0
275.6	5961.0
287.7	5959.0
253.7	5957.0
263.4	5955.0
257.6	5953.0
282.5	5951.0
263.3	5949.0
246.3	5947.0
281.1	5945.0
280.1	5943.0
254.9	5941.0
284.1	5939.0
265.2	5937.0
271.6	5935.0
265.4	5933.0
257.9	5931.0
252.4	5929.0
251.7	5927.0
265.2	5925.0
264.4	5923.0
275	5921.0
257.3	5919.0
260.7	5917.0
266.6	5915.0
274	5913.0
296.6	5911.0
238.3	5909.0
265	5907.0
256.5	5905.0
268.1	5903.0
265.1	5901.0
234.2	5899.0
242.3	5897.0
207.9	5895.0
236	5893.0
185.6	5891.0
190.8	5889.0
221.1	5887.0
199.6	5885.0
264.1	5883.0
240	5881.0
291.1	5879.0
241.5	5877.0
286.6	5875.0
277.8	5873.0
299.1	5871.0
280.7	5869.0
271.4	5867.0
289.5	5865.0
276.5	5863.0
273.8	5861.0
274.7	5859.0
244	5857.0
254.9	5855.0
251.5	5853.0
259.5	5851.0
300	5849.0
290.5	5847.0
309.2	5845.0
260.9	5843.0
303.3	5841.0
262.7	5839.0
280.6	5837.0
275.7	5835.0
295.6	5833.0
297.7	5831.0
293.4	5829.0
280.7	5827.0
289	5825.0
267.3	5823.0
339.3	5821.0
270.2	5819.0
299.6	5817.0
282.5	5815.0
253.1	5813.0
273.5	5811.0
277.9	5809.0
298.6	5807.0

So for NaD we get 4.4 angstrom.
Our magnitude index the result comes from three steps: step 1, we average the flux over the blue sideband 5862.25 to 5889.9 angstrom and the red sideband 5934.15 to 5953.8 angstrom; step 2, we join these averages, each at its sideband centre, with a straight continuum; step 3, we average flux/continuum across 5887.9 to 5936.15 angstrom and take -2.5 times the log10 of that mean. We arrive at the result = 0.05 mag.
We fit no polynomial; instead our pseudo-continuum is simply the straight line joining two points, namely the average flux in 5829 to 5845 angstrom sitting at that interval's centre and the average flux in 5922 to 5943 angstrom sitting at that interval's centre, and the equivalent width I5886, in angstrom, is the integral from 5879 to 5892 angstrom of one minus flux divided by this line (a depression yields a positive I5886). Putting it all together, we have 2.5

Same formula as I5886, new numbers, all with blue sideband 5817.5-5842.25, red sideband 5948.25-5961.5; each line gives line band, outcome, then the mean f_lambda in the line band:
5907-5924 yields 0.5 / 267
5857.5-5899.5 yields 4.3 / 252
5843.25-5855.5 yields 0.3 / 278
